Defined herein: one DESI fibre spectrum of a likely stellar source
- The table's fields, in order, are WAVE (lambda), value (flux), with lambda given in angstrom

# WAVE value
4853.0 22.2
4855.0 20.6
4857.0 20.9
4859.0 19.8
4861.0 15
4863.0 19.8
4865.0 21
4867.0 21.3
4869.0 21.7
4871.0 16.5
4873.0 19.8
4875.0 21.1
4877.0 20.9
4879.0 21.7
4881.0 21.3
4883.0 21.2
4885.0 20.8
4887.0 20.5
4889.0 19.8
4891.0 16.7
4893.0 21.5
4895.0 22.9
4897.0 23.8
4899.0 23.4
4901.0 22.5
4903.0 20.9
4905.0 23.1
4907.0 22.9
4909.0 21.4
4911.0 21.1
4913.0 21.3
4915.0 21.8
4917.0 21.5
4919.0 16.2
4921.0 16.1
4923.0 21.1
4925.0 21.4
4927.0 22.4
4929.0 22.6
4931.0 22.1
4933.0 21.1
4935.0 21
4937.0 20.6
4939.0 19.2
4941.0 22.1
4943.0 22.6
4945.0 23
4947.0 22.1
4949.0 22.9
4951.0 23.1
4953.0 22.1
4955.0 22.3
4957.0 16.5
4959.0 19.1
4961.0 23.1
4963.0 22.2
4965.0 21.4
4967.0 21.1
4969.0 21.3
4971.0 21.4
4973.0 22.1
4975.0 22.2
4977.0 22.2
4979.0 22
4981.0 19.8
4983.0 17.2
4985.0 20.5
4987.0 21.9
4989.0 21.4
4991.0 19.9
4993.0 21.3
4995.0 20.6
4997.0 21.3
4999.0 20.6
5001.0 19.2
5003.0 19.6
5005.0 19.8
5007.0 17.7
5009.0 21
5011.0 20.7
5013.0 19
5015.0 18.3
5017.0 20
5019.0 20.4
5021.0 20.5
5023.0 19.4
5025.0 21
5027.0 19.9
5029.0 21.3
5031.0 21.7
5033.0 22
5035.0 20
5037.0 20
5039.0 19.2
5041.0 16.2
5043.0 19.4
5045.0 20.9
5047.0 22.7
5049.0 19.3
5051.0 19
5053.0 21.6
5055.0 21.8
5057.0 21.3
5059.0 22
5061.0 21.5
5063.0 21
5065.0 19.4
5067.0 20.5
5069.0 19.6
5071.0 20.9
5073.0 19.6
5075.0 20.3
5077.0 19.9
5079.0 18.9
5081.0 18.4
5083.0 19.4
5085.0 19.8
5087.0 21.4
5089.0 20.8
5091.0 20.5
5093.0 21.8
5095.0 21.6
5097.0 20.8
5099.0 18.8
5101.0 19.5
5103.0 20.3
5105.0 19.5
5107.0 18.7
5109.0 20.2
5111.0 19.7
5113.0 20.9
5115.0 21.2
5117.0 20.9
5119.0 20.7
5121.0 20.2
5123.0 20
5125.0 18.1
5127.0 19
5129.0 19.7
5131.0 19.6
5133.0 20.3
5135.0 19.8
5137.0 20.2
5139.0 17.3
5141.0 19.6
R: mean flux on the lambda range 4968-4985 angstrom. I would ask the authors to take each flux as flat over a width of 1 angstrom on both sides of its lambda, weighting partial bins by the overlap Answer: 21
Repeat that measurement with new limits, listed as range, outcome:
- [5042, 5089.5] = 20.4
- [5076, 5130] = 20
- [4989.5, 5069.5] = 20.3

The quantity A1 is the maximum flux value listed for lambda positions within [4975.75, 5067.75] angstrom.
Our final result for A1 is 22.7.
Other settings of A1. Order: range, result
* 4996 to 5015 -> 21.3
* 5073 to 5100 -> 21.8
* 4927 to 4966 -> 23.1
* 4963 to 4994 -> 22.2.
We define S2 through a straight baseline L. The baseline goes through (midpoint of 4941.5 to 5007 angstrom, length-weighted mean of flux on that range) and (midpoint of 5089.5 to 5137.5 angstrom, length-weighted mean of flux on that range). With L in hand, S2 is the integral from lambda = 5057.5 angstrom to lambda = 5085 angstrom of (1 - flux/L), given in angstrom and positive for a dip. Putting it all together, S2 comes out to 0.4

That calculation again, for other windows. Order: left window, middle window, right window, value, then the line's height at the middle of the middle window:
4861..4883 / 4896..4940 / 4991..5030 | -2.2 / 20.2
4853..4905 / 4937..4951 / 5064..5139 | -1.0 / 20.5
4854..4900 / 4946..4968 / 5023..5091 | -1.1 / 20.4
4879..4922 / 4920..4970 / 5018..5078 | -1.1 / 20.8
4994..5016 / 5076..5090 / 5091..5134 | 0.1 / 20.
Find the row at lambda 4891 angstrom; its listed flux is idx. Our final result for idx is 16.7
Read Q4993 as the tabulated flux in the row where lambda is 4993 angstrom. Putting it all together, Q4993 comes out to 21.3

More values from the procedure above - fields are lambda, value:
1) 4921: 16.1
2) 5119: 20.7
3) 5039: 19.2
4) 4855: 20.6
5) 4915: 21.8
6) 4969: 21.3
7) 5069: 19.6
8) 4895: 22.9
